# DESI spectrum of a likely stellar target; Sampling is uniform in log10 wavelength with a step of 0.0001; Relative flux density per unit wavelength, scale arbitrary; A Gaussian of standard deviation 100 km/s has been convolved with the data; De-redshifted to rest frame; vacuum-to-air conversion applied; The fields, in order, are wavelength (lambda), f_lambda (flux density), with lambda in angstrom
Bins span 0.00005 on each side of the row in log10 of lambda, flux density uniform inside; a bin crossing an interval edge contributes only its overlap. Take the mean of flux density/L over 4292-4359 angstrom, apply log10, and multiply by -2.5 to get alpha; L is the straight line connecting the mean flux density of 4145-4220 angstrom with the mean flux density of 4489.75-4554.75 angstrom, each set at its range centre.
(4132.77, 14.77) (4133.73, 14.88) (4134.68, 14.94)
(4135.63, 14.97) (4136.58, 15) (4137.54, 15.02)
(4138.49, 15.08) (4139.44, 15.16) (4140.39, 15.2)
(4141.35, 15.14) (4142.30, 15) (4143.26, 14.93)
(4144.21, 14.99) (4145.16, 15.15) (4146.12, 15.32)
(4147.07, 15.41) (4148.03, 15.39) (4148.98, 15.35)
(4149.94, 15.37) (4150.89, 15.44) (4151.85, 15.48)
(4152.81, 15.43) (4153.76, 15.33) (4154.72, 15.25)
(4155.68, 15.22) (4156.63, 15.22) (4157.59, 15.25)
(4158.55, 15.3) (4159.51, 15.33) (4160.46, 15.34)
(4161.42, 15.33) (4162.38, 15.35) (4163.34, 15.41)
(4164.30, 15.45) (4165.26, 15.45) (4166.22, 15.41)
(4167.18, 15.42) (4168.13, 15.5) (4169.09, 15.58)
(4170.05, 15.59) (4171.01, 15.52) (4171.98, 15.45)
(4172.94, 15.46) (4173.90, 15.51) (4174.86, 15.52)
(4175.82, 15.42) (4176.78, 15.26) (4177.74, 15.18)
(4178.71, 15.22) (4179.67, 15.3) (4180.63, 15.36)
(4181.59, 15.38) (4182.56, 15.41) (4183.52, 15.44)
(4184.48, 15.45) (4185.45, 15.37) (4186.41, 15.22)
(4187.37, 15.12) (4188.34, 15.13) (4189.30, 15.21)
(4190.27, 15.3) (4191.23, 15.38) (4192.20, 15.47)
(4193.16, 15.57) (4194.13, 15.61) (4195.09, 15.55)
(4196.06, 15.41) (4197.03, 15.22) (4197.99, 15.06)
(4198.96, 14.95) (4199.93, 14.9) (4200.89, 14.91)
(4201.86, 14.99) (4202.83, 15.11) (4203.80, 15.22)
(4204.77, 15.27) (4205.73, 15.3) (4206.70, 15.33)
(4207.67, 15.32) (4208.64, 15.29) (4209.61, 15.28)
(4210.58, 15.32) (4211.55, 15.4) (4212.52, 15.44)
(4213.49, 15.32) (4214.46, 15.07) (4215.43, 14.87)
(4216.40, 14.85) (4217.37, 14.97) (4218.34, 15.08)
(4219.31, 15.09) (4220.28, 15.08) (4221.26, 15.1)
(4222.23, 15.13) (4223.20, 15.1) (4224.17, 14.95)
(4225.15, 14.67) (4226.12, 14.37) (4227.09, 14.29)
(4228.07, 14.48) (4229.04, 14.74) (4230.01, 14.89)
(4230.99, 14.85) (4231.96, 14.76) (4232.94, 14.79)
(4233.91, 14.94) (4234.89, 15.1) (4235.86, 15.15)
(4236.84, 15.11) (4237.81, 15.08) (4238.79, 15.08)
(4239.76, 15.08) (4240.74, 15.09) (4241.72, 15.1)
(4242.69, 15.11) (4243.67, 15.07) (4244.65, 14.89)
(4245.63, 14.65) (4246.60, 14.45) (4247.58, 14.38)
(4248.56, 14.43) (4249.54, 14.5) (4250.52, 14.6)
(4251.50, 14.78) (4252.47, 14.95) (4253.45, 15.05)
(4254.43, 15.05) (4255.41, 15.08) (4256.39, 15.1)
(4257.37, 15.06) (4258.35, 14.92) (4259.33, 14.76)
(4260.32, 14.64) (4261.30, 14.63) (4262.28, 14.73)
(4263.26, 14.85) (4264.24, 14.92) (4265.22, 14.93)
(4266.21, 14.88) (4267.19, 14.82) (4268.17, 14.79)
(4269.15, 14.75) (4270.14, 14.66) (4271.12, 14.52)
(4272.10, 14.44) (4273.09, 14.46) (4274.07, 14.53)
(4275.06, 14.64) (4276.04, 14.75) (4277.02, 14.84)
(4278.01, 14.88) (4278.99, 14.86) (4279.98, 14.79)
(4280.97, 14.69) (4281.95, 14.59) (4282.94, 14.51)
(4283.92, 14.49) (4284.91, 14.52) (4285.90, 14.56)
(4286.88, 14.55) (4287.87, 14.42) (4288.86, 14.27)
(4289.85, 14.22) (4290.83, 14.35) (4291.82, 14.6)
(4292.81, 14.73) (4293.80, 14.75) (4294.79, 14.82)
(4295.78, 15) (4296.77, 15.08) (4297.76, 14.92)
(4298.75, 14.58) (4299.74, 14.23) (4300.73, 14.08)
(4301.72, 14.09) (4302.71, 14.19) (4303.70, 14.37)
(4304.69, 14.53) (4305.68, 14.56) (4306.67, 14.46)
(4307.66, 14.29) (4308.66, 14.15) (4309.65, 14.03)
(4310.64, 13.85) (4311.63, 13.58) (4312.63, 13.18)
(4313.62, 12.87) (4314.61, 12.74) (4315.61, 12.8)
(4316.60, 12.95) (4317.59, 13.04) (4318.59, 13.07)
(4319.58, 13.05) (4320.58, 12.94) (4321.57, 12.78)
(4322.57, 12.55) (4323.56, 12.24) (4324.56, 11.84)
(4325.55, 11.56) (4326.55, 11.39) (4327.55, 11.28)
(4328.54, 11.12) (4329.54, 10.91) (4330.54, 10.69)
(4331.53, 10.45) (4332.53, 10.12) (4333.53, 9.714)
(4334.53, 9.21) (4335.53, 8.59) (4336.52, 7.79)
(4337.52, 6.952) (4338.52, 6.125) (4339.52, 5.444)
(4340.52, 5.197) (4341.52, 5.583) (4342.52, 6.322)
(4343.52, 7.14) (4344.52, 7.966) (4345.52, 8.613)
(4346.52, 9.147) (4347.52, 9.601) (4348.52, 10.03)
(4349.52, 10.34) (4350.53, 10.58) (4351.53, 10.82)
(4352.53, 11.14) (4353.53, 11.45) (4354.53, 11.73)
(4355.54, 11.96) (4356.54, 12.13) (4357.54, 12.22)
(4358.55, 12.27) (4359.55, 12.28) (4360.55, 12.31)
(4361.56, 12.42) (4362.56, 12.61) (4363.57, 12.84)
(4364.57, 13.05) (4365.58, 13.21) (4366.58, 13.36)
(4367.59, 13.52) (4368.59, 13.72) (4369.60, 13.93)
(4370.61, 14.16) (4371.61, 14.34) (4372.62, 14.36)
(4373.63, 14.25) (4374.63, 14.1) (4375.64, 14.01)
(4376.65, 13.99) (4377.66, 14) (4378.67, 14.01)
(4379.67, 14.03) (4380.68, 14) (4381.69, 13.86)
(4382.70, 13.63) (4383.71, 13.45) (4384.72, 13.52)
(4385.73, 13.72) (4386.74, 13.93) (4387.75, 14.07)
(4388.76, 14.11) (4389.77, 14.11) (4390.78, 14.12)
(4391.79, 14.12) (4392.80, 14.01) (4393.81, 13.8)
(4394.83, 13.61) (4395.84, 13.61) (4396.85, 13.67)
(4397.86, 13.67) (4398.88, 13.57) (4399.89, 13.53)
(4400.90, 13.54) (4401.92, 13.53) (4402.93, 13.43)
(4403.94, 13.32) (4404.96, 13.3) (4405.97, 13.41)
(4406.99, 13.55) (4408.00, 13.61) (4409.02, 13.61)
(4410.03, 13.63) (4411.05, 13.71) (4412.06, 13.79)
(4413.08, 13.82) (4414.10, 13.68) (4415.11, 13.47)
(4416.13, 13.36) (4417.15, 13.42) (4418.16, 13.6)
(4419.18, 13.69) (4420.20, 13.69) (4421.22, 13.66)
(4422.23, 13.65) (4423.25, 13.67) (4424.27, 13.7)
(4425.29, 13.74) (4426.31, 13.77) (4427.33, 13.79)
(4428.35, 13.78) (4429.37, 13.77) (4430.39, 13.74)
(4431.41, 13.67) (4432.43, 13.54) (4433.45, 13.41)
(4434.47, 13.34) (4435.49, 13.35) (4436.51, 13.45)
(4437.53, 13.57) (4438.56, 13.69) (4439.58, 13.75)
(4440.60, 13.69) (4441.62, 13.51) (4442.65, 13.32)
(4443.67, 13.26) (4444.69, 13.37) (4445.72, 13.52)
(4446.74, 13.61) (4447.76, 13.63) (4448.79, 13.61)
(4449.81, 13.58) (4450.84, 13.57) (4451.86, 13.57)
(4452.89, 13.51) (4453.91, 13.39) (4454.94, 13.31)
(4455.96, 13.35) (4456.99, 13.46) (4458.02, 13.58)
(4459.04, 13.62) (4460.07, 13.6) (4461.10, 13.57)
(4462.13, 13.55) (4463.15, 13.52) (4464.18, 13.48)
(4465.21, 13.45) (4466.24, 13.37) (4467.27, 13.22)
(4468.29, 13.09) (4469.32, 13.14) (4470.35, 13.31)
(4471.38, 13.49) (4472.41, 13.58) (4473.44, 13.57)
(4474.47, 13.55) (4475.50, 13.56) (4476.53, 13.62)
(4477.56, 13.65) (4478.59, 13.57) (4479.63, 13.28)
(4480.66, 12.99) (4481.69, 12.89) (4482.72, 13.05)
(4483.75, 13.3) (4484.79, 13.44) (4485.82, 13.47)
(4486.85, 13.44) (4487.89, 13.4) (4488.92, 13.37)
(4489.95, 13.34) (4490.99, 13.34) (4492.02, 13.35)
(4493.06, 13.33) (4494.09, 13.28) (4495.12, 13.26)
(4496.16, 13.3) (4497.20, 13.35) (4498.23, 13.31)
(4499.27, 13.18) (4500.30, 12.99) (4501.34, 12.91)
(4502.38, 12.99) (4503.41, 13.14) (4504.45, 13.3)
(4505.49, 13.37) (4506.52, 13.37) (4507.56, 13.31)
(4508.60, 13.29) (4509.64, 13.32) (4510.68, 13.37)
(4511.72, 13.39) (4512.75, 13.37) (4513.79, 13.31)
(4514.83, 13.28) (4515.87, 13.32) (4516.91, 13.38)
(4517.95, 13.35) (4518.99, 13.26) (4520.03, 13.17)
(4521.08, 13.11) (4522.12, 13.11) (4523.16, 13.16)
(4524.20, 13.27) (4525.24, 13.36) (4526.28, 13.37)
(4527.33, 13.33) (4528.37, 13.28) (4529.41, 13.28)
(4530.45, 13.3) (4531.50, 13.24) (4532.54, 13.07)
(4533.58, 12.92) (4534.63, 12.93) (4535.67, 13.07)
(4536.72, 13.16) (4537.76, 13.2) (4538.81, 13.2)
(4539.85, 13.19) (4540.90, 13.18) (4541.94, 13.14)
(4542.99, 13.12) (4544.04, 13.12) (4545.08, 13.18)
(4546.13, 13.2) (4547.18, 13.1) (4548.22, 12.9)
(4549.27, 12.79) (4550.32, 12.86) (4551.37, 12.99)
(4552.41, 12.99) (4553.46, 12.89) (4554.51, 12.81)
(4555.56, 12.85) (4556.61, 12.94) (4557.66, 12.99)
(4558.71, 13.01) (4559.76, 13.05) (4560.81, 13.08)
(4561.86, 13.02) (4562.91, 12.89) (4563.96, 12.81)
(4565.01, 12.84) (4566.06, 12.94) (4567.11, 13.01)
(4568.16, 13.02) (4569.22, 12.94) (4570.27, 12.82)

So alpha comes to 0.23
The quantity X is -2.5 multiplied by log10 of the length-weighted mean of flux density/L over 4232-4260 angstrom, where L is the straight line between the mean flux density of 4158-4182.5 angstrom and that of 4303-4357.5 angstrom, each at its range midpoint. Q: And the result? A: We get -0.12 mag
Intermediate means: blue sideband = 15.4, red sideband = 11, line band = 14.9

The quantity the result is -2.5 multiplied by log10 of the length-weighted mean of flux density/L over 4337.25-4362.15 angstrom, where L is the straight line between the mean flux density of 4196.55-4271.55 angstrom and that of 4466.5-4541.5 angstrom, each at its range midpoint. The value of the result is 0.42 mag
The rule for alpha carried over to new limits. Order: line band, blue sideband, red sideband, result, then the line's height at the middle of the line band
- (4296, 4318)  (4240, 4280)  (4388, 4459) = 0.038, 14.4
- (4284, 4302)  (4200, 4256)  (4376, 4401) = -0.002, 14.5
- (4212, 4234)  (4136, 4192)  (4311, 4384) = -0.060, 14.1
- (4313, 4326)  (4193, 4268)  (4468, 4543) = 0.142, 14.4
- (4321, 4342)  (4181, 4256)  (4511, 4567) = 0.438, 14.4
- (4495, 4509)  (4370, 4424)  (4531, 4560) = 0.003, 13.3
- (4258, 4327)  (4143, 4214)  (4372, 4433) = 0.029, 14.5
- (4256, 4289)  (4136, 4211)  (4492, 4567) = 0.000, 14.7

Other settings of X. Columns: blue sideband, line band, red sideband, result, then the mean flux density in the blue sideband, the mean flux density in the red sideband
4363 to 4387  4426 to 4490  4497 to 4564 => 0.00 mag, 13.8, 13.1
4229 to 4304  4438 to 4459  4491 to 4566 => 0.01 mag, 14.7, 13.2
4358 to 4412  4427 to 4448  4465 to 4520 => -0.01 mag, 13.6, 13.3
